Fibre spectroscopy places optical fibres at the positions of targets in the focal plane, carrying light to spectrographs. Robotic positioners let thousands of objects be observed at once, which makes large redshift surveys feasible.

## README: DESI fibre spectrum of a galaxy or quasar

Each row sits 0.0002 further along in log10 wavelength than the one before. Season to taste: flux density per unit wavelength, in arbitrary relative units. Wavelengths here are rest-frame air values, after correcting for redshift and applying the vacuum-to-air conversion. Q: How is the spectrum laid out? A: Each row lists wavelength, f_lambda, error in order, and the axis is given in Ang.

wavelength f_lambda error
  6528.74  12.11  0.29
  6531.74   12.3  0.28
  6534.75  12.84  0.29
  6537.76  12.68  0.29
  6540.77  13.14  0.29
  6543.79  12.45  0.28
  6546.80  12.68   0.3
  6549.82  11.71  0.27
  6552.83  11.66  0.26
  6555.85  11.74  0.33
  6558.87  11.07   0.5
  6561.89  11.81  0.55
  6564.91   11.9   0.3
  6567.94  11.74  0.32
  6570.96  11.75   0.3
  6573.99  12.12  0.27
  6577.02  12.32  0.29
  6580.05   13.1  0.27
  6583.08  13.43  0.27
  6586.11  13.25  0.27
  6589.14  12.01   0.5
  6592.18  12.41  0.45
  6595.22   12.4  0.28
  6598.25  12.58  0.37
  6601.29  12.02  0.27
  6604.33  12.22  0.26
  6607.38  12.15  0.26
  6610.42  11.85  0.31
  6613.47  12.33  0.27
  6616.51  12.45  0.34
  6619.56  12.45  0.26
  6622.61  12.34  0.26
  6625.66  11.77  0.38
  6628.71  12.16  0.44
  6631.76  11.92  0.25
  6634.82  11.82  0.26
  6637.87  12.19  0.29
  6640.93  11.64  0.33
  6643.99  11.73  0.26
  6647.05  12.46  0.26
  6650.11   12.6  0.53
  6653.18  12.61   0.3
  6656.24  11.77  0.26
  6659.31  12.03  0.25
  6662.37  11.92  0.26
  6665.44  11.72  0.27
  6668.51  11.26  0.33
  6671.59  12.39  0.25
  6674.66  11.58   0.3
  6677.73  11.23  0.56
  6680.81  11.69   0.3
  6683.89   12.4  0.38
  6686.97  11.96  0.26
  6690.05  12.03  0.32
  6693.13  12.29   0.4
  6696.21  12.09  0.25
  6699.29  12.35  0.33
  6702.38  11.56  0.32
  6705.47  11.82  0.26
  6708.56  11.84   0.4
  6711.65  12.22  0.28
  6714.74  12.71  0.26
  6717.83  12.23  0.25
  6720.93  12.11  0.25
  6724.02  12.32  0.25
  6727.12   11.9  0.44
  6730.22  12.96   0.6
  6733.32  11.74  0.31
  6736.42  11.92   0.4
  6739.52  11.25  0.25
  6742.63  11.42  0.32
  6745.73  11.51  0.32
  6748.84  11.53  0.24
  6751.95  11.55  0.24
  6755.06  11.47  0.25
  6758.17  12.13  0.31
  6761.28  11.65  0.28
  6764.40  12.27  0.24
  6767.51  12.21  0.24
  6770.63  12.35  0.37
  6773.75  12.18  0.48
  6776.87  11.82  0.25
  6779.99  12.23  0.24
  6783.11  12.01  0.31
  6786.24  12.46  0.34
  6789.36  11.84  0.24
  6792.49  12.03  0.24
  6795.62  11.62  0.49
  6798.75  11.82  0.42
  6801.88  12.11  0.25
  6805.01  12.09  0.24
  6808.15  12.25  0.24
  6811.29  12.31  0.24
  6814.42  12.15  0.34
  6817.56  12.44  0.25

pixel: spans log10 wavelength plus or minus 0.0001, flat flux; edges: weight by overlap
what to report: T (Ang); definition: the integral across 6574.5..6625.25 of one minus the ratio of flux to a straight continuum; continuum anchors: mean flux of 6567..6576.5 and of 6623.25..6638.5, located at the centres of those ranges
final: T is -2.0 Ang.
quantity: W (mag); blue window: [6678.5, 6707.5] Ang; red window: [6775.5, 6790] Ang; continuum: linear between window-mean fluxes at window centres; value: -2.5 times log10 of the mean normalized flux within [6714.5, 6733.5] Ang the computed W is -0.02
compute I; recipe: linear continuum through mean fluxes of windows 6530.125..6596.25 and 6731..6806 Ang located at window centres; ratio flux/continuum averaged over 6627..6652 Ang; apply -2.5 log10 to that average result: 0.01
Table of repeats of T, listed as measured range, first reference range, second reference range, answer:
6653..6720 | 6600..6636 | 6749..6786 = 0.48 Ang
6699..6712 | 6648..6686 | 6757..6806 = 0.09 Ang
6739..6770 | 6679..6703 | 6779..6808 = 0.79 Ang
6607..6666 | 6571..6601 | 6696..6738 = 1.38 Ang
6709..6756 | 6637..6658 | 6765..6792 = 0.82 Ang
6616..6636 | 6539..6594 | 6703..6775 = 0.04 Ang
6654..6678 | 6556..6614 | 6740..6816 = 0.63 Ang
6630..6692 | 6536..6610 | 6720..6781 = 0.73 Ang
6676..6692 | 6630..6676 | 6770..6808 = 0.17 Ang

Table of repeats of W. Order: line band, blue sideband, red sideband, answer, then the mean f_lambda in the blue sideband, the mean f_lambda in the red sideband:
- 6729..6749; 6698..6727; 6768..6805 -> 0.03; 12.1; 12.1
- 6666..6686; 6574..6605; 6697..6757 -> 0.04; 12.6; 11.9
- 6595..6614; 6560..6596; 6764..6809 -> 0.01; 12.3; 12.1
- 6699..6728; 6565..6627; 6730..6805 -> -0.01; 12.3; 11.9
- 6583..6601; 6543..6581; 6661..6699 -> -0.05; 12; 11.9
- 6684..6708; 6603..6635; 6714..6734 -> 0.02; 12.1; 12.3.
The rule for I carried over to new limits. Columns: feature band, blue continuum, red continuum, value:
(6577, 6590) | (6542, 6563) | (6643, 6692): -0.089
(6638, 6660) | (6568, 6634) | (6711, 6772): 0.007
